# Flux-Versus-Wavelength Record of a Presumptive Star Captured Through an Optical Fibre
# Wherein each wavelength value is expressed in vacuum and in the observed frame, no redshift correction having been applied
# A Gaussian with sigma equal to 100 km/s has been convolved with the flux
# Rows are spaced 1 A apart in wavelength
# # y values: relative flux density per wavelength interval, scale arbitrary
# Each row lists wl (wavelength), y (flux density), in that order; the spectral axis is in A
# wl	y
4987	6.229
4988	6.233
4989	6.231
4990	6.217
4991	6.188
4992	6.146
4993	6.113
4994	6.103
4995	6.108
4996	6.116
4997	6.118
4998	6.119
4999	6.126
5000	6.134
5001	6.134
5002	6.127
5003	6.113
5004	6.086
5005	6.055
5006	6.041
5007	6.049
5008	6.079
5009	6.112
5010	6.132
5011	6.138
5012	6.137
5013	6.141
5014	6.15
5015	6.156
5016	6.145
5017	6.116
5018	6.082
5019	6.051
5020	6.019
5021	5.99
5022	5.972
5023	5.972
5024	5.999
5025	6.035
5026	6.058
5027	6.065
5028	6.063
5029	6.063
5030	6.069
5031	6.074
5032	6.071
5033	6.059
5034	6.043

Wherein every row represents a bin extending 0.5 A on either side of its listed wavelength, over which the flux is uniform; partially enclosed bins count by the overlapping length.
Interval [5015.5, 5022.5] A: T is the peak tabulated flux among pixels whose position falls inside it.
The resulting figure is 6.145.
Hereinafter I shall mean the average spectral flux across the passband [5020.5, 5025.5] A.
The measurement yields 5.99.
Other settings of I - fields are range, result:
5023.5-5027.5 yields 6.04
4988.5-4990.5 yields 6.22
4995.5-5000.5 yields 6.12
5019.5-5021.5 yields 6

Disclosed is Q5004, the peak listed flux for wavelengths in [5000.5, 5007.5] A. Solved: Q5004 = 6.134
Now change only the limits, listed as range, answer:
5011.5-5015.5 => 6.156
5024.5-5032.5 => 6.074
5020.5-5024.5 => 5.999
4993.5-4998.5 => 6.119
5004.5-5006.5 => 6.055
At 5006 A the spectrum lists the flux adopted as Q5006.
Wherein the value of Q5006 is 6.041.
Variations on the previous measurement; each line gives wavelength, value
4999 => 6.126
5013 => 6.141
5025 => 6.035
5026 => 6.058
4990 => 6.217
